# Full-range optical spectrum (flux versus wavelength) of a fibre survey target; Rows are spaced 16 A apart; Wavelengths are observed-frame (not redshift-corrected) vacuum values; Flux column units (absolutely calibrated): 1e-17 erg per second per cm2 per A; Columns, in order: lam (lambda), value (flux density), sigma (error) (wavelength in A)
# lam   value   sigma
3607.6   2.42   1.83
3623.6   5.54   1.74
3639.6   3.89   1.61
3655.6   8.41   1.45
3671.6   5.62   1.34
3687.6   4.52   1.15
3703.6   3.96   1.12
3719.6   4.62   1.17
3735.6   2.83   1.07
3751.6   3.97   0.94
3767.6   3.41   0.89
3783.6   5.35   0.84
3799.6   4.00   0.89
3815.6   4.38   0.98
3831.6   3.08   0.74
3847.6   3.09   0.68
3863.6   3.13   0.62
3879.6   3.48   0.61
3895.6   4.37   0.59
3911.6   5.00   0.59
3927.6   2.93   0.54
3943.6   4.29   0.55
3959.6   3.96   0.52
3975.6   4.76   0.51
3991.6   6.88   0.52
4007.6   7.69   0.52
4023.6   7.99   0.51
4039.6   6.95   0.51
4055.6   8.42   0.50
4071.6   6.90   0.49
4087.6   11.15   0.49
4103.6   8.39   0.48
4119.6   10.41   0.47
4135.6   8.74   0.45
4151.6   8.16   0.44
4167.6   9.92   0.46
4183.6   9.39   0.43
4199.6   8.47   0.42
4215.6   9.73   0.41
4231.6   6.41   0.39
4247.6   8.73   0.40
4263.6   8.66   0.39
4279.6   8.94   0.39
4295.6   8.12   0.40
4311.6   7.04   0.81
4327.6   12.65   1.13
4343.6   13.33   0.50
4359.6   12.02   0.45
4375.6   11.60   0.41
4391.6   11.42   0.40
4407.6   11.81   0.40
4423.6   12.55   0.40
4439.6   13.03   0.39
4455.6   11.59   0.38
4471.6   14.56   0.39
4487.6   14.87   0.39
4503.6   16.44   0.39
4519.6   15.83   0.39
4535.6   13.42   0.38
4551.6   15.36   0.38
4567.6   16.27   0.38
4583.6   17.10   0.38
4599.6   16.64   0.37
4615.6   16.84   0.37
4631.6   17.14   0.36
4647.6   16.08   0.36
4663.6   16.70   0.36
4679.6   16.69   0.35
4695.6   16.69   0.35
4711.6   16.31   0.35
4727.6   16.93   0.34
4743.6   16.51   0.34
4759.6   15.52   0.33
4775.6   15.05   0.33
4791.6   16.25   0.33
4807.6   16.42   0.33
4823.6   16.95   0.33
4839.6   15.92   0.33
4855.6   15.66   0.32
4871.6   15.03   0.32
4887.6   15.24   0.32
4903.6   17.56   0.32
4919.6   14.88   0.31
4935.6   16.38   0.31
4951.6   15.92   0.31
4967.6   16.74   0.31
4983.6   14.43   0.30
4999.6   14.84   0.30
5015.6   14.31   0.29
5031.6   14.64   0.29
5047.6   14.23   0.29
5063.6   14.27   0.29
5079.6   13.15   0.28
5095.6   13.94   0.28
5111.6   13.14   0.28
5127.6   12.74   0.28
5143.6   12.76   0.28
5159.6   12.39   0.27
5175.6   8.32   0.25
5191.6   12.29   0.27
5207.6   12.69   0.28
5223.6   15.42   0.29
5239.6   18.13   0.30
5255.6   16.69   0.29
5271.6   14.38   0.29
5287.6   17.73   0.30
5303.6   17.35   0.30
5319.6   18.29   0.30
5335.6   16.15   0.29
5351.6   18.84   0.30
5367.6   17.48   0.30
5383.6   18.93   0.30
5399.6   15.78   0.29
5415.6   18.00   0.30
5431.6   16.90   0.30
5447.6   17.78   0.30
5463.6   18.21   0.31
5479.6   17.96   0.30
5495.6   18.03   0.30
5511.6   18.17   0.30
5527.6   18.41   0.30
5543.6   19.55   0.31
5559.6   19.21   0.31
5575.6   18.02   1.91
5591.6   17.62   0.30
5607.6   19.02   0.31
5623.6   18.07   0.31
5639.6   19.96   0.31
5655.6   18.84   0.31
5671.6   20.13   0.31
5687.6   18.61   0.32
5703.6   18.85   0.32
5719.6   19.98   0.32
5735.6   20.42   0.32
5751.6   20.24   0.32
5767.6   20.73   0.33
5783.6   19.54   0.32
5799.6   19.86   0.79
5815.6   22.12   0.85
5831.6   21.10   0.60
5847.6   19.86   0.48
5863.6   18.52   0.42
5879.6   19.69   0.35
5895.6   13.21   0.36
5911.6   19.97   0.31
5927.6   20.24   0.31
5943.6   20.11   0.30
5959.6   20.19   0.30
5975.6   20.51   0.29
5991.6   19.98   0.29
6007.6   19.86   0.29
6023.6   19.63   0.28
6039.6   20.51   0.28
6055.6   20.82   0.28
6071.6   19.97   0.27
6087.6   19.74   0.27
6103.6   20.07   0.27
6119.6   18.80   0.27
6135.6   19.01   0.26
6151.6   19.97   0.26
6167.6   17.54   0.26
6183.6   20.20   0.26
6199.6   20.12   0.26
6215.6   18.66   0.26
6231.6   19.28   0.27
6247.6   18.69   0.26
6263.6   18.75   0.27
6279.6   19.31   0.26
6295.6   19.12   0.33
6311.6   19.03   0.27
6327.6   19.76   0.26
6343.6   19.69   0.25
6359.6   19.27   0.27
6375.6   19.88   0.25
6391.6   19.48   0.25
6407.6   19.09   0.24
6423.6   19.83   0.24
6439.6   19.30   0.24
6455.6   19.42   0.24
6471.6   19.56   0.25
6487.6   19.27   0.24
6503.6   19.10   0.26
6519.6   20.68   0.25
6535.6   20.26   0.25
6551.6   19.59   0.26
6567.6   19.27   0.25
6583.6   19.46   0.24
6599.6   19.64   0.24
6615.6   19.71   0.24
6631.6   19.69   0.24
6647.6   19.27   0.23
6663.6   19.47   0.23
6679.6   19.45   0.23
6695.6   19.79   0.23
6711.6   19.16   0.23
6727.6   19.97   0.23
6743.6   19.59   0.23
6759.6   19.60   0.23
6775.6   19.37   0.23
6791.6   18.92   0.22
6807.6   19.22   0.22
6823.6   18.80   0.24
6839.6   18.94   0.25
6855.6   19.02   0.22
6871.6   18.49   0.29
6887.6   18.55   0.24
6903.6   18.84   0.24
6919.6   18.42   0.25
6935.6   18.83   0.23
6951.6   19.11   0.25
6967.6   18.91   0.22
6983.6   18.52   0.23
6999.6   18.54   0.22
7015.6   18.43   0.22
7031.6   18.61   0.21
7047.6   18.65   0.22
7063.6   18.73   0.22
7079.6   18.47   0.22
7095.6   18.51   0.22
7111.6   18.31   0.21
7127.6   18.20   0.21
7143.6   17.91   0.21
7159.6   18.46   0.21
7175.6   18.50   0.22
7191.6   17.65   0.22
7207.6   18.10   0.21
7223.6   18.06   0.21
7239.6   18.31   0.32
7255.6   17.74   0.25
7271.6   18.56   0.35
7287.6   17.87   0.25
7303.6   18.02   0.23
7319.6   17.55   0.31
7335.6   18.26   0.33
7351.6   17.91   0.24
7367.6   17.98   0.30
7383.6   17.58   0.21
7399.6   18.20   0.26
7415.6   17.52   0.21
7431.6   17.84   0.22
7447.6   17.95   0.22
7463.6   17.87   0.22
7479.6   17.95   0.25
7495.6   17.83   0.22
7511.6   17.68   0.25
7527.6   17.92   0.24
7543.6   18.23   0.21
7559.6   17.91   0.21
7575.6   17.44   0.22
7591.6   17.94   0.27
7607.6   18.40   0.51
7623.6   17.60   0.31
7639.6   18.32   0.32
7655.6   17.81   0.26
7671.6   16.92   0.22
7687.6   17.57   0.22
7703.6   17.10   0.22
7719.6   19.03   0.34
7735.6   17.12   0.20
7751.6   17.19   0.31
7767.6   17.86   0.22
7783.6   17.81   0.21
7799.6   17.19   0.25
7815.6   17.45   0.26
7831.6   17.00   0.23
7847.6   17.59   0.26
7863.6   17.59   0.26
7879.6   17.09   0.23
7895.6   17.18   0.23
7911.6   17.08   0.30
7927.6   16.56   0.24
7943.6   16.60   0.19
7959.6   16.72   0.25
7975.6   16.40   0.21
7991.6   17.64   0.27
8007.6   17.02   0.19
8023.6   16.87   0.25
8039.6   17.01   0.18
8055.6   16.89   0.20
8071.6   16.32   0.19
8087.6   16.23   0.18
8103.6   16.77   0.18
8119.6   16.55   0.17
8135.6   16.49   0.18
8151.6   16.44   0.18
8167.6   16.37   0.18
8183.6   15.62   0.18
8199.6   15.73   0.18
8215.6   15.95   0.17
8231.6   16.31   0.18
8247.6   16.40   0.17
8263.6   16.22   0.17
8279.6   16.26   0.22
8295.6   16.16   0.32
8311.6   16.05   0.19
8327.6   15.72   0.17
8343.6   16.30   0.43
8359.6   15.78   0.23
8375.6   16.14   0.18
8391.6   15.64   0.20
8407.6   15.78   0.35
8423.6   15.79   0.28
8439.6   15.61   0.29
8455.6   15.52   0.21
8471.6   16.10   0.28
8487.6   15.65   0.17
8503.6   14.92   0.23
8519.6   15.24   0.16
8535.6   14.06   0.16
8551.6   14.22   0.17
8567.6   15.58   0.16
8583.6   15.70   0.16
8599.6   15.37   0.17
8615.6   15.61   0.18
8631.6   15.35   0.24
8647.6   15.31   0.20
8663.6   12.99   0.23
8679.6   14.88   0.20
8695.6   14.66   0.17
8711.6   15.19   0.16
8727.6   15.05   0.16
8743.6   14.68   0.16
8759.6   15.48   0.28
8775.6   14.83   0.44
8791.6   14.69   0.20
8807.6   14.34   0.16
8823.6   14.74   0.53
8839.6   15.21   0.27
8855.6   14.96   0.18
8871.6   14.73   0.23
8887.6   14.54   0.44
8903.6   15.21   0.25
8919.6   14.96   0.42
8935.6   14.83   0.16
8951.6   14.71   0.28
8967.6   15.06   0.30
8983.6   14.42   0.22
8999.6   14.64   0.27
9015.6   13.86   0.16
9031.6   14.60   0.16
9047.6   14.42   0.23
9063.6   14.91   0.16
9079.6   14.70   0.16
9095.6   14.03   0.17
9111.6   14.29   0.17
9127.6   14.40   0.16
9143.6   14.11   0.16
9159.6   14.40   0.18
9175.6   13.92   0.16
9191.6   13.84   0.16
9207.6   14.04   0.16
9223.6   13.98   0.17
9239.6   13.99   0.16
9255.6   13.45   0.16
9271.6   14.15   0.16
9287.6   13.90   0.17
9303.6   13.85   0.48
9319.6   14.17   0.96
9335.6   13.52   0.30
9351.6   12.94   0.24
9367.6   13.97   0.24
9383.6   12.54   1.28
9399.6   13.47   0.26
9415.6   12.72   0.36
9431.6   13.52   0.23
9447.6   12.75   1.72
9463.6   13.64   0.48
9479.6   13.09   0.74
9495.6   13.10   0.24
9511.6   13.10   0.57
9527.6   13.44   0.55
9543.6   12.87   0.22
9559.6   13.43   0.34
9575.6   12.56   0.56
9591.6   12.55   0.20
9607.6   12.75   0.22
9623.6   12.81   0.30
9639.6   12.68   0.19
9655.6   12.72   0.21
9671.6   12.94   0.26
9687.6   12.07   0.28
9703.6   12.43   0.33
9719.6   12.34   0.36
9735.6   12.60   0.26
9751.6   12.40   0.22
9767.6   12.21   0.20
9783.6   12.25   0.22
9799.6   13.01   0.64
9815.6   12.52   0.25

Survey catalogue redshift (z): 0.00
